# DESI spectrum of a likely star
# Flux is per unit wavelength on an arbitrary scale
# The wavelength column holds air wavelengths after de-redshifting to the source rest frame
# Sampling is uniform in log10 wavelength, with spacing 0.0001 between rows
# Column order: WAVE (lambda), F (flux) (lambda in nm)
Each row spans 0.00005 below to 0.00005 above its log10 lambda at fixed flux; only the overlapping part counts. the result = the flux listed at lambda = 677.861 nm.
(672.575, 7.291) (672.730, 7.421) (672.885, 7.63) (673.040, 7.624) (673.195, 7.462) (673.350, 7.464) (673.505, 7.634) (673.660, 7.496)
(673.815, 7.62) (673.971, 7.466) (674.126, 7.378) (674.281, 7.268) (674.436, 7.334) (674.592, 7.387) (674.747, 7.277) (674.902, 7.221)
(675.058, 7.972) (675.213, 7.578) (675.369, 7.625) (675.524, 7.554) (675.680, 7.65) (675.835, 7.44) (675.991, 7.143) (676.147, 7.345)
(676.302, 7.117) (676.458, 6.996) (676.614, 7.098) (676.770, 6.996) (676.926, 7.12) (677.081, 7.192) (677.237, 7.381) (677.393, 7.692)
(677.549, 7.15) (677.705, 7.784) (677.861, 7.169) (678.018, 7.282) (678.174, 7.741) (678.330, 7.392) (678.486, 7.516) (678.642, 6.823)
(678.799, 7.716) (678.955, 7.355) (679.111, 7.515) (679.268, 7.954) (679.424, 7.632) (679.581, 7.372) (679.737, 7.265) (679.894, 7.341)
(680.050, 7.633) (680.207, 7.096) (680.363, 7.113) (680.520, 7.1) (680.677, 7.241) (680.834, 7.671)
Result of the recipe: 7.169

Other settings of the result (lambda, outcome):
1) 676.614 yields 7.098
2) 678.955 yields 7.355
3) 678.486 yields 7.516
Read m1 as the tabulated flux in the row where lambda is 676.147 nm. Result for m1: 7.345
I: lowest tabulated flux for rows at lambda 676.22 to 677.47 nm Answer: 6.996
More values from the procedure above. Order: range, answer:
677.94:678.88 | 6.823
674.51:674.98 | 7.221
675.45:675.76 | 7.554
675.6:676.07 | 7.143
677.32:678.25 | 7.15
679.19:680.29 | 7.096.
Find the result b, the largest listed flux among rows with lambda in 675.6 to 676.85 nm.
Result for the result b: 7.65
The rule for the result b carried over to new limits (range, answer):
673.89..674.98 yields 7.466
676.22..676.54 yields 7.117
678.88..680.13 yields 7.954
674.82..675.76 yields 7.972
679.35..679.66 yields 7.632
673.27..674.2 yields 7.634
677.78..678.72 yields 7.741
